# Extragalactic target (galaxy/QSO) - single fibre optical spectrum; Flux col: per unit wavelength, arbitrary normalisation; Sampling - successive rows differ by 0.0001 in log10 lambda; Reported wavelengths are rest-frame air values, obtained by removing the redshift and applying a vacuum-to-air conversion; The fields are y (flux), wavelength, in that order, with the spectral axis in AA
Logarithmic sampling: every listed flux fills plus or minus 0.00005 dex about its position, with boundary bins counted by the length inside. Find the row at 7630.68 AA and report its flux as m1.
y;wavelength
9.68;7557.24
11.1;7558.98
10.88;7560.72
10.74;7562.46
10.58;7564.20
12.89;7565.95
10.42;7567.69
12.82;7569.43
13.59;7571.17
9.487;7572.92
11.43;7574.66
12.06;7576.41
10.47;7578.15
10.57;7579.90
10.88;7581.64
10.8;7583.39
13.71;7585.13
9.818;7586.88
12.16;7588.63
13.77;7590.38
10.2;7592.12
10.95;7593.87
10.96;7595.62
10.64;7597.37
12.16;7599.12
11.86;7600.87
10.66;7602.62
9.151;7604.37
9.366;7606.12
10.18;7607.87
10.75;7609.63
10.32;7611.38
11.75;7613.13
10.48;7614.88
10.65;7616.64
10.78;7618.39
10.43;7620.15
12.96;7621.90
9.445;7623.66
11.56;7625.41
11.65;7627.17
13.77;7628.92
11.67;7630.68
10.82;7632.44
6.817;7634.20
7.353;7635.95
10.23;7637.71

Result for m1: 11.67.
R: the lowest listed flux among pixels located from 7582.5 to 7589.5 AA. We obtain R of 9.818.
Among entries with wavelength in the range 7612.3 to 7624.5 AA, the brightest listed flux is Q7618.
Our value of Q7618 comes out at 12.96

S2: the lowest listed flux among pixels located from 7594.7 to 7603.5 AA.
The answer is 10.64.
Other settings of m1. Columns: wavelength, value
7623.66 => 9.445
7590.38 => 13.77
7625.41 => 11.56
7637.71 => 10.23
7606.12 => 9.366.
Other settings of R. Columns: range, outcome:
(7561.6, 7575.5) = 9.487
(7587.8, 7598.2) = 10.2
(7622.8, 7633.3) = 9.445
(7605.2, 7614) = 9.366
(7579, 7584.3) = 10.57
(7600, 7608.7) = 9.151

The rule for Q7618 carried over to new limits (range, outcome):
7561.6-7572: 13.59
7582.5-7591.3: 13.77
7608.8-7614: 11.75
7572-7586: 13.71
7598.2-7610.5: 12.16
